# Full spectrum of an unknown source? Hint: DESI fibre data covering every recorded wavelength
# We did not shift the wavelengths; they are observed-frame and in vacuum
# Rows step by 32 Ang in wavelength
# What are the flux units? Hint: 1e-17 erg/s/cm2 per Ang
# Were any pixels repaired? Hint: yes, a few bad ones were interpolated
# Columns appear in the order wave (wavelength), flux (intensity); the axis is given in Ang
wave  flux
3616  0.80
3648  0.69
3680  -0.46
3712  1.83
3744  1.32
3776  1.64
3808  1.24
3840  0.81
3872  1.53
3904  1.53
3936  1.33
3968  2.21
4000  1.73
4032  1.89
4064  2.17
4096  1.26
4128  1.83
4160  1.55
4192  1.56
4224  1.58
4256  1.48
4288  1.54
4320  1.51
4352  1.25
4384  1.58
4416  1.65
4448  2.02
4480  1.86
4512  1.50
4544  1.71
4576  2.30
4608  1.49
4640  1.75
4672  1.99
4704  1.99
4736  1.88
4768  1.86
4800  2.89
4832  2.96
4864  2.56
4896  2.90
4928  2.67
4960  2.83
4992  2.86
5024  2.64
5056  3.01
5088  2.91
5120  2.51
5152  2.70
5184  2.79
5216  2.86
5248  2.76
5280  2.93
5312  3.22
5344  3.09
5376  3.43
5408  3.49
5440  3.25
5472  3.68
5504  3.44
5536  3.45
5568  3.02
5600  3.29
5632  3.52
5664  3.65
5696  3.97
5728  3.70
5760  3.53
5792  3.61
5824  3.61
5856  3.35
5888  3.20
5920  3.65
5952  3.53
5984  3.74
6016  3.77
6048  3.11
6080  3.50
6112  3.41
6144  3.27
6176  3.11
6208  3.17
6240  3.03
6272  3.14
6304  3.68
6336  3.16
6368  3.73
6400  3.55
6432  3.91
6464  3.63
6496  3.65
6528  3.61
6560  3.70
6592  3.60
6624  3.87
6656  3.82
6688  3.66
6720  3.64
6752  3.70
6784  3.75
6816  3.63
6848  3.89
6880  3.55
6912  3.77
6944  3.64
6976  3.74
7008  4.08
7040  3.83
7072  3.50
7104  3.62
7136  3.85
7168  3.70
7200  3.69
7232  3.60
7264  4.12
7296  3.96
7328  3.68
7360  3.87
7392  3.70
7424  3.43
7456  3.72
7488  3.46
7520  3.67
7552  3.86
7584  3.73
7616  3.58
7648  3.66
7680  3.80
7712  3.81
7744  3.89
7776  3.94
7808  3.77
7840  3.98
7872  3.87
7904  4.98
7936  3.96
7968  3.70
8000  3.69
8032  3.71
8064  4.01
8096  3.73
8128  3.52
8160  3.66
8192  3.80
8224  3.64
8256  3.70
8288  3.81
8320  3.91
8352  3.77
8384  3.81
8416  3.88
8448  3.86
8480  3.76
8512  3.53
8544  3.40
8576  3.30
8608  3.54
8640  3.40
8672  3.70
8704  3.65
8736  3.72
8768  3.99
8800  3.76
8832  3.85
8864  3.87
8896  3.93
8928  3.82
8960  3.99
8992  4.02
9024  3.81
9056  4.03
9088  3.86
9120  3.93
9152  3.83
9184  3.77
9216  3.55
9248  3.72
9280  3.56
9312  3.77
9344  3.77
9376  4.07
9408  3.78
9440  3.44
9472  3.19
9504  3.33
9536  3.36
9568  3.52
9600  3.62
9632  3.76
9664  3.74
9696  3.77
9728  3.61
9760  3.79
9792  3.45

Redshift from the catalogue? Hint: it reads 0.202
